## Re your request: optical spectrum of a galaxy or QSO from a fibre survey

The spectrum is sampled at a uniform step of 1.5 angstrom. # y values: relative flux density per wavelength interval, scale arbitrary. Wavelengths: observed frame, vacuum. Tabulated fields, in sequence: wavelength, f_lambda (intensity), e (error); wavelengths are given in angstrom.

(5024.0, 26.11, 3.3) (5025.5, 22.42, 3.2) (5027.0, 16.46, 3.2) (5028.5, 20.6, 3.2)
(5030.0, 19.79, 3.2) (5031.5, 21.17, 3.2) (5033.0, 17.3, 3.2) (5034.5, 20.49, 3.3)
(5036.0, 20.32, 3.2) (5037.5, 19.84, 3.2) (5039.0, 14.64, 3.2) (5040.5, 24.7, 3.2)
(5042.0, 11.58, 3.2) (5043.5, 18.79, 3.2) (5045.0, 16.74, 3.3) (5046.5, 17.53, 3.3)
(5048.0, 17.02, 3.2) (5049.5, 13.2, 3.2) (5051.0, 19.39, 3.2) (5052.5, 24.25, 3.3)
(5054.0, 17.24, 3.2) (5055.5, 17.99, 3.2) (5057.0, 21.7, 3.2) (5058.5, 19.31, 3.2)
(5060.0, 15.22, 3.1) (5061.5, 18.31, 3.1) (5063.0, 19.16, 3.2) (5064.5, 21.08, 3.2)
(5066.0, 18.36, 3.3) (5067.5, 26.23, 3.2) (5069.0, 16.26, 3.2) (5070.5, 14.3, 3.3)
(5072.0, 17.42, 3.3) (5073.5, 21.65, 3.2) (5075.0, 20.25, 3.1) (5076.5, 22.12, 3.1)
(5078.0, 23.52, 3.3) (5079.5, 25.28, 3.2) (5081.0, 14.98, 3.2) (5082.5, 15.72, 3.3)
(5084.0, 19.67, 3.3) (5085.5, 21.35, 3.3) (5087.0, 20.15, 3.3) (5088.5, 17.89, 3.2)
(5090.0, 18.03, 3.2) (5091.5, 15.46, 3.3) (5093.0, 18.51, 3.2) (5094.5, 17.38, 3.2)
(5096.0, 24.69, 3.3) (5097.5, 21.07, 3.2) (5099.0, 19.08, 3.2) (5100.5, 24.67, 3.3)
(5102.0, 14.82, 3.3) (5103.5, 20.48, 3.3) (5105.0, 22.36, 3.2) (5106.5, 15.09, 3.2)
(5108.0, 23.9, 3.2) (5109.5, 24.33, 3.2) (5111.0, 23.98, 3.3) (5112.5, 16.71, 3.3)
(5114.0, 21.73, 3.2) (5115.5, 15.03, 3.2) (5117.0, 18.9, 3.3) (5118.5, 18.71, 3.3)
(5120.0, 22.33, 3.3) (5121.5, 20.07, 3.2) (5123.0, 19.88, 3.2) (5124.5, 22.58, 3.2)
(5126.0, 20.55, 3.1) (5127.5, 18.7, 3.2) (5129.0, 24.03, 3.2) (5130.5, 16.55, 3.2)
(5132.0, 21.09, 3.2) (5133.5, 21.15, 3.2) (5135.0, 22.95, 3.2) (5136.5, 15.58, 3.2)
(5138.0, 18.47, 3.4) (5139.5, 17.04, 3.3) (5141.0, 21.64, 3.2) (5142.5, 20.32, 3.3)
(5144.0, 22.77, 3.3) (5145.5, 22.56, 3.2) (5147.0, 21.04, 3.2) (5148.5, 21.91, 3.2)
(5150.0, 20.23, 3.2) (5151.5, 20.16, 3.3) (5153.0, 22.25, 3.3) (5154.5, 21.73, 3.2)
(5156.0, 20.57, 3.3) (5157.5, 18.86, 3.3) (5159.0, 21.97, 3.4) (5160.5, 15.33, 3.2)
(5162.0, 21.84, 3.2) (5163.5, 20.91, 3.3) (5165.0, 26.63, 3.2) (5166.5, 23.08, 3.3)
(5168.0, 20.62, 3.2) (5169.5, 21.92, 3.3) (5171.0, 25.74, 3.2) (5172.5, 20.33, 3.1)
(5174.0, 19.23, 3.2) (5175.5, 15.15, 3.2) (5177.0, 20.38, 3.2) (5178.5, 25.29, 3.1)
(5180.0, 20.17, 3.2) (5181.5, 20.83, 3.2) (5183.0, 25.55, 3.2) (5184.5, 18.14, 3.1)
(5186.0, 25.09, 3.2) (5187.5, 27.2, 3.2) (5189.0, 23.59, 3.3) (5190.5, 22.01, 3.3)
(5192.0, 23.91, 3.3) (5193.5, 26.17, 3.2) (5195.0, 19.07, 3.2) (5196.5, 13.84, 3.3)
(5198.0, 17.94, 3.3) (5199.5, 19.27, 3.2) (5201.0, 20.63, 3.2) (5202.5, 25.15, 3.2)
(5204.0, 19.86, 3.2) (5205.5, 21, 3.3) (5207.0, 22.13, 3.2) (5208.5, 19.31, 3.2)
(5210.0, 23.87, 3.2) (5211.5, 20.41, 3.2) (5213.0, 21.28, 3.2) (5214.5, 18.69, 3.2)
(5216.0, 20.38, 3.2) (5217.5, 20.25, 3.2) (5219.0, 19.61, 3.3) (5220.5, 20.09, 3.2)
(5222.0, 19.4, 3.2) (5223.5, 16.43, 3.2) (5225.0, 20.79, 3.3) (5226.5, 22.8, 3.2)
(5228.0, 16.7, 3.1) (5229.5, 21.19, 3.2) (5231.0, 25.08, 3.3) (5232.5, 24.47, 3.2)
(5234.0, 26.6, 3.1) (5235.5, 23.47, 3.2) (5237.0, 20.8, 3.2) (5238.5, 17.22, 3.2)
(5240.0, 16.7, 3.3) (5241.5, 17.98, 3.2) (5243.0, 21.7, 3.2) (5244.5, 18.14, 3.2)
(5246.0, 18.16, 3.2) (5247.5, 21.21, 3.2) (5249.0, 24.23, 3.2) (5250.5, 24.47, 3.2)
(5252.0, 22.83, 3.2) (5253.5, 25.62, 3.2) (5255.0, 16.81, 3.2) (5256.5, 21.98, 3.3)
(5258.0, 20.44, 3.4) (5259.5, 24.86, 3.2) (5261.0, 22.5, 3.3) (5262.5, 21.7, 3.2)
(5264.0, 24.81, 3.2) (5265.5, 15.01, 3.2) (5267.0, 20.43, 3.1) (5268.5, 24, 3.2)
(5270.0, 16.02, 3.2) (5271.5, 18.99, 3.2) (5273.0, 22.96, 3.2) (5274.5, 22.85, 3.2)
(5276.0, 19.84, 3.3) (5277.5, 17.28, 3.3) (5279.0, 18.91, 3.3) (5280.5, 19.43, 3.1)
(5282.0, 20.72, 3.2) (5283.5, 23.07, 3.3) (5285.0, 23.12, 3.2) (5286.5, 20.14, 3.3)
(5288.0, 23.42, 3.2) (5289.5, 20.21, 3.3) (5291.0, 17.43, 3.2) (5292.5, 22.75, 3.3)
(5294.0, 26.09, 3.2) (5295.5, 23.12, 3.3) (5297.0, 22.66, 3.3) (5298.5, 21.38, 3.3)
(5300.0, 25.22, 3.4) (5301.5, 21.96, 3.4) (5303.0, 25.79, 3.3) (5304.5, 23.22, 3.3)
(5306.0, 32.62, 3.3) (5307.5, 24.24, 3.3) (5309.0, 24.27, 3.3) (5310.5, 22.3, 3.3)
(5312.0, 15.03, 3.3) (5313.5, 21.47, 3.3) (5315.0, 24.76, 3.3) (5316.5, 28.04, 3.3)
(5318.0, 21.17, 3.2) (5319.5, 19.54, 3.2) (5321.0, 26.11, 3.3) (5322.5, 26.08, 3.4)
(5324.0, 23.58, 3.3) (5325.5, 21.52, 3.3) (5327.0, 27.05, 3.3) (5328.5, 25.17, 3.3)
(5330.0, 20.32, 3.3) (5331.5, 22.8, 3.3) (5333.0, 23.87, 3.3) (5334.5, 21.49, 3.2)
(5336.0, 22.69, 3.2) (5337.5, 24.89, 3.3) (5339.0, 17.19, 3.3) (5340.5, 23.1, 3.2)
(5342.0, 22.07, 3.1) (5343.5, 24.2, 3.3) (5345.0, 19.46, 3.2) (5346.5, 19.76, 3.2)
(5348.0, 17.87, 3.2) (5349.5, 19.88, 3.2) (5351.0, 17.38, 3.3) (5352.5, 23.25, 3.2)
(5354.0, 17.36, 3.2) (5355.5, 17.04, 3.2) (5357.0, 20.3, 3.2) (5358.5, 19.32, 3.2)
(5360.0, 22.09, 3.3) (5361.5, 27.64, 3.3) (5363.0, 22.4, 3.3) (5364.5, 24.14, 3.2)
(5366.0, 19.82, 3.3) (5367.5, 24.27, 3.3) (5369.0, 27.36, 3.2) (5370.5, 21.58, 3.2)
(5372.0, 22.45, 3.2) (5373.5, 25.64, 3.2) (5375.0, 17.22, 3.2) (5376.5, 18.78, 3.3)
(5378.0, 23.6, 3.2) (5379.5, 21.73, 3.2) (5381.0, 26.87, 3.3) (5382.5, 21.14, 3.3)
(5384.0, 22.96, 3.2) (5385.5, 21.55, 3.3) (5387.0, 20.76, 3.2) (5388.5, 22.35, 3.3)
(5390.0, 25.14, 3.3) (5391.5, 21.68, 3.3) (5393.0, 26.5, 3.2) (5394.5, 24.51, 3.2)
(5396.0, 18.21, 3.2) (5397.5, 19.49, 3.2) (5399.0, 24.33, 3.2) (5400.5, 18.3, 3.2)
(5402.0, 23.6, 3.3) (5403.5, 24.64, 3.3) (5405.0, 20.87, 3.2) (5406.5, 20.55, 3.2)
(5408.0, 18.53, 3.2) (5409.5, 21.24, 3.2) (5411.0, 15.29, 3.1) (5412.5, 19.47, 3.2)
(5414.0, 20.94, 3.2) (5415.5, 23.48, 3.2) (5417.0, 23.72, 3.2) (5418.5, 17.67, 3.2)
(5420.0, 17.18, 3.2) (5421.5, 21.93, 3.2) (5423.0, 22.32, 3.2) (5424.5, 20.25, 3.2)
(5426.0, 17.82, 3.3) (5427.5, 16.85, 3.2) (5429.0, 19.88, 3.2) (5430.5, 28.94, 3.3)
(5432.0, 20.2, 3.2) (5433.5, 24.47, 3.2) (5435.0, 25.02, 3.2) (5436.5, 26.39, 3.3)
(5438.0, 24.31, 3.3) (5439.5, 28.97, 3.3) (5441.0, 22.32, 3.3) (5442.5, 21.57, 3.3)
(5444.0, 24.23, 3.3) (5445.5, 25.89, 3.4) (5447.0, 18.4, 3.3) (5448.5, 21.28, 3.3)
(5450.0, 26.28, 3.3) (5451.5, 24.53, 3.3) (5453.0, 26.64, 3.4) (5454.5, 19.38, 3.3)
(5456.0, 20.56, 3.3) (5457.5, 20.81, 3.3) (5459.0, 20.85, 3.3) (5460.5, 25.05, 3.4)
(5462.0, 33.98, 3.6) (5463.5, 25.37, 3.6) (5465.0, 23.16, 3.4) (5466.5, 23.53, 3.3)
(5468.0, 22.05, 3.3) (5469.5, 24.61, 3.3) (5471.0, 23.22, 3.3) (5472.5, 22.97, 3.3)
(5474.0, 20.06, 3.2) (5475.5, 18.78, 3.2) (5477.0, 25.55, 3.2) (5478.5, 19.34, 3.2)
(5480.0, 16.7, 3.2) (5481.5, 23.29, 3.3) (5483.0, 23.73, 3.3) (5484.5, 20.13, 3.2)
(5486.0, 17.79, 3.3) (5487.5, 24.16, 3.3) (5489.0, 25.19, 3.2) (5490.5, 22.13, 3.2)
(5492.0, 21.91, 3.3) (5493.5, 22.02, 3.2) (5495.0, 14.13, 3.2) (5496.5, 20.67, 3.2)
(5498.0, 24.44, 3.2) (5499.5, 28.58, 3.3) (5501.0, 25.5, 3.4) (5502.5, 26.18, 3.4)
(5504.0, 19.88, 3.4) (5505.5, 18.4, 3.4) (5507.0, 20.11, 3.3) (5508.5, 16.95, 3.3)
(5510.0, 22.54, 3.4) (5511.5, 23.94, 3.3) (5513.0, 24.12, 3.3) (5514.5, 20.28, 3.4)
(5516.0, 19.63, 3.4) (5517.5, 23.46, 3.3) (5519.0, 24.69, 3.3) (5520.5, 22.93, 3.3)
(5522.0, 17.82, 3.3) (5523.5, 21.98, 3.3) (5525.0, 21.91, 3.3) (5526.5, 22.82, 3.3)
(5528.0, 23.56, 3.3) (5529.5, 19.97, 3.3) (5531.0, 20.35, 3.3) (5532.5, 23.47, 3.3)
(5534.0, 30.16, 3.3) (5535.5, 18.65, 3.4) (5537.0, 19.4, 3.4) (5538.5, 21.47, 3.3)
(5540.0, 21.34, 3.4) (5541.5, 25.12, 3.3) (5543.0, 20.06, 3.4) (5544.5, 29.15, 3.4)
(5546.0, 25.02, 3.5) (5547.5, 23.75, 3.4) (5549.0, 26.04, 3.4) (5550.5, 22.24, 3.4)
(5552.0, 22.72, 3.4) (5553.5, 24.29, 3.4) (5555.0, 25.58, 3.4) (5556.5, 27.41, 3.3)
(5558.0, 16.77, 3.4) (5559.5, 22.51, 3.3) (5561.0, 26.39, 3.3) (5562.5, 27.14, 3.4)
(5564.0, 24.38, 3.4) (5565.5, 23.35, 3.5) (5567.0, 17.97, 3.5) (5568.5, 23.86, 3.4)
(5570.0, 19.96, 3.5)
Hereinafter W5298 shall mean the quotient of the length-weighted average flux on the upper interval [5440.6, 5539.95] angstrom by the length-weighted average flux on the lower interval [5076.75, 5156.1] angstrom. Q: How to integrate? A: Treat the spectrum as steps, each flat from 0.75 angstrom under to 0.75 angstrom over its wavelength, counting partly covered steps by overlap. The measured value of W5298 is 1.1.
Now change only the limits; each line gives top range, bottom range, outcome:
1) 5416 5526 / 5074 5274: 1.08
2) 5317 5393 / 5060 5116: 1.12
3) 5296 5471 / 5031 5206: 1.11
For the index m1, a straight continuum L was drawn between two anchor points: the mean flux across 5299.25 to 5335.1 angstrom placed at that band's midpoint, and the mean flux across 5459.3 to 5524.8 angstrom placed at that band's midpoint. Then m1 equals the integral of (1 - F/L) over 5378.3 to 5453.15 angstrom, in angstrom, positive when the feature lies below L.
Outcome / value 2.3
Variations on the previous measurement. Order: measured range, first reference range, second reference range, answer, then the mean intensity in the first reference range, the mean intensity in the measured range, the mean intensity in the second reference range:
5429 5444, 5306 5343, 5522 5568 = -0.88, 23.1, 24.4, 23.1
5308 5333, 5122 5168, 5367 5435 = -1.98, 20.7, 23.1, 21.7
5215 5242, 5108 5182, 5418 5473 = 0.99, 20.7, 20.6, 23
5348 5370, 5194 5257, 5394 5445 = -0.08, 20.7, 21.5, 21.7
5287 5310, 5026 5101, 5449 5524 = -2.87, 19.1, 23.6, 22.4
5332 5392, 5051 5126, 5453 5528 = -0.98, 19.8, 21.8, 22.2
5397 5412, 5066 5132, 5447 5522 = 0.82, 19.9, 20.7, 22.4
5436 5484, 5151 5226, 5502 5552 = -2.45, 21.1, 23.2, 22.3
